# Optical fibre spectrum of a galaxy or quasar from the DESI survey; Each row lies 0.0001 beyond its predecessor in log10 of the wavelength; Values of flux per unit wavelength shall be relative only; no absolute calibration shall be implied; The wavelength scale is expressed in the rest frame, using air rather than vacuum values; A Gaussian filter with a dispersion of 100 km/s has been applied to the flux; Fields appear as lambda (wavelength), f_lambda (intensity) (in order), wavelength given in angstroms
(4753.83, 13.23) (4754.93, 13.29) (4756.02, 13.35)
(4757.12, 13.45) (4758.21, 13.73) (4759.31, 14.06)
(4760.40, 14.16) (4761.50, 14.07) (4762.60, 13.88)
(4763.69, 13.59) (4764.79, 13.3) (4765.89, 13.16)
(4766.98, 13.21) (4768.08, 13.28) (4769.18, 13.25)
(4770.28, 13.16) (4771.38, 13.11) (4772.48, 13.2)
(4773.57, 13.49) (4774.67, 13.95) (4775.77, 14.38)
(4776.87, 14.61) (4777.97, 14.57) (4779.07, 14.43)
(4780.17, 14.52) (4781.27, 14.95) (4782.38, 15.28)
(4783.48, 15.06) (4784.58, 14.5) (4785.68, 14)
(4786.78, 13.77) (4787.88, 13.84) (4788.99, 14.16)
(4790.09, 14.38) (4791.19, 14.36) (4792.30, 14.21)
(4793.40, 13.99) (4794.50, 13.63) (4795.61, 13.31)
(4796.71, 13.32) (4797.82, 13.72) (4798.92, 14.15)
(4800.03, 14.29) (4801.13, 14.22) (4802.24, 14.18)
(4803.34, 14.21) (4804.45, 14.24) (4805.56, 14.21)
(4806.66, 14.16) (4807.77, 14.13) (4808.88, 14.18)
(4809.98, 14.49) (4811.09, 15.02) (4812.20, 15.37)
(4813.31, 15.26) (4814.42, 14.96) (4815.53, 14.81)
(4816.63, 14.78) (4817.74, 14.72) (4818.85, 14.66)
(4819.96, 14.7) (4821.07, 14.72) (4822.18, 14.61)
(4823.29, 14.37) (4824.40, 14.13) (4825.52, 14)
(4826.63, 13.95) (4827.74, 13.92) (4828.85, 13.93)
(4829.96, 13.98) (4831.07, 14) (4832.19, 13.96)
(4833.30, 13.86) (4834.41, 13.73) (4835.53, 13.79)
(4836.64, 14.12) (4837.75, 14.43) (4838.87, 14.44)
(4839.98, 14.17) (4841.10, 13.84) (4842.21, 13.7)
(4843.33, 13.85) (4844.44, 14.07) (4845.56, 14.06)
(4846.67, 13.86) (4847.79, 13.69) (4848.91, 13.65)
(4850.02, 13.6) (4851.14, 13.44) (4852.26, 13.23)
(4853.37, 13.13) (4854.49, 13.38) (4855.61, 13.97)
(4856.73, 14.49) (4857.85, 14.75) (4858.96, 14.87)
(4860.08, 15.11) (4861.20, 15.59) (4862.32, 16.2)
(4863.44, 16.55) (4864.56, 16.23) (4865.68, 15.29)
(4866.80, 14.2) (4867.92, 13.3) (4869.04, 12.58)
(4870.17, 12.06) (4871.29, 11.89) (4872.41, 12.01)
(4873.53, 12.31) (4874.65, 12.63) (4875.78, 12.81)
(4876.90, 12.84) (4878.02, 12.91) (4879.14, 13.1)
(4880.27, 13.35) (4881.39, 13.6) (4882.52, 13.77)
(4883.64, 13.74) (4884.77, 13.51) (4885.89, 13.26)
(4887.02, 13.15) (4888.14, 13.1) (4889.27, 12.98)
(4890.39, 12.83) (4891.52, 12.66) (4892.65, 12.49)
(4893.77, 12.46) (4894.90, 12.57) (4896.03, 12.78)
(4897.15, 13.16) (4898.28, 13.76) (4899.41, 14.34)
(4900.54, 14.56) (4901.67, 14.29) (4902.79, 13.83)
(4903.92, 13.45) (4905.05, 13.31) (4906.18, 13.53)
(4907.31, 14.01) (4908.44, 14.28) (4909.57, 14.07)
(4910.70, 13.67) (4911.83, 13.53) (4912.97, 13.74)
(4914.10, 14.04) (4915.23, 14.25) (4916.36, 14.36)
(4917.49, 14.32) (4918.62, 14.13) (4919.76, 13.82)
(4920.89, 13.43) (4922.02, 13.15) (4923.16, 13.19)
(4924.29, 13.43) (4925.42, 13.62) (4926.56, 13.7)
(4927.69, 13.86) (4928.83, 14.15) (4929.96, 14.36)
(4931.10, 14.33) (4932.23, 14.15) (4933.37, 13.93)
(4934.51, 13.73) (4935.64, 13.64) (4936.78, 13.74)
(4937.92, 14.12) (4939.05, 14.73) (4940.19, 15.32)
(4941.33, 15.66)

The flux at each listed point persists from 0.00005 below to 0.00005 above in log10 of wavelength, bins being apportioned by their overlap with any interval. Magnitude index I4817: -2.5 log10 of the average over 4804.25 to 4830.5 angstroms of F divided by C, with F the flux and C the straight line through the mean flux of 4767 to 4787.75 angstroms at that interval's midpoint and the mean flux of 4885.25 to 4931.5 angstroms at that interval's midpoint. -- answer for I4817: -0.04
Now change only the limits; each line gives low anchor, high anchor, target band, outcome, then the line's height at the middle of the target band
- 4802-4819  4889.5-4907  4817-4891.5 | 0.010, 14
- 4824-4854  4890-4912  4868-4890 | 0.056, 13.6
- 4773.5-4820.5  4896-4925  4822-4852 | 0.017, 14.2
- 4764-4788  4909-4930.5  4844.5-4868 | -0.041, 13.9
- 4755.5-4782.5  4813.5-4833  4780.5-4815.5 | -0.015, 14.1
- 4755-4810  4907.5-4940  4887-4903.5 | 0.053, 13.9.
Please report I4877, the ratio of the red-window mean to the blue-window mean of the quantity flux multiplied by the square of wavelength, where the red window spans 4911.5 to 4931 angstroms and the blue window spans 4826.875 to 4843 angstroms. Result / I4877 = 1.03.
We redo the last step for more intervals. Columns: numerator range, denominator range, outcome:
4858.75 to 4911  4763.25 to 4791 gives 1.02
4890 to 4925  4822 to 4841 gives 1.00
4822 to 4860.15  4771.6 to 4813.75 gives 1.00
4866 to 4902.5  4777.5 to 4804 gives 0.96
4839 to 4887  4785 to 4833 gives 0.99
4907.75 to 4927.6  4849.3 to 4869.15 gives 0.98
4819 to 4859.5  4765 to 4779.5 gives 1.05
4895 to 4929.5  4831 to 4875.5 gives 1.01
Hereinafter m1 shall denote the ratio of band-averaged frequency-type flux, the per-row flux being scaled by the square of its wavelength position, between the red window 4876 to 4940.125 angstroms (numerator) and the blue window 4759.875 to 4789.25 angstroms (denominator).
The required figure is 1.0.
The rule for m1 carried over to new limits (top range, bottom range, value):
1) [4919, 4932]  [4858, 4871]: 0.96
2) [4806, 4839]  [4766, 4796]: 1.04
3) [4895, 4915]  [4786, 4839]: 1.00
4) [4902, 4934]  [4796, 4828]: 1.00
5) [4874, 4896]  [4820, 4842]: 0.94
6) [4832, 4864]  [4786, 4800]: 1.04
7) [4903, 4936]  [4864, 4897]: 1.07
